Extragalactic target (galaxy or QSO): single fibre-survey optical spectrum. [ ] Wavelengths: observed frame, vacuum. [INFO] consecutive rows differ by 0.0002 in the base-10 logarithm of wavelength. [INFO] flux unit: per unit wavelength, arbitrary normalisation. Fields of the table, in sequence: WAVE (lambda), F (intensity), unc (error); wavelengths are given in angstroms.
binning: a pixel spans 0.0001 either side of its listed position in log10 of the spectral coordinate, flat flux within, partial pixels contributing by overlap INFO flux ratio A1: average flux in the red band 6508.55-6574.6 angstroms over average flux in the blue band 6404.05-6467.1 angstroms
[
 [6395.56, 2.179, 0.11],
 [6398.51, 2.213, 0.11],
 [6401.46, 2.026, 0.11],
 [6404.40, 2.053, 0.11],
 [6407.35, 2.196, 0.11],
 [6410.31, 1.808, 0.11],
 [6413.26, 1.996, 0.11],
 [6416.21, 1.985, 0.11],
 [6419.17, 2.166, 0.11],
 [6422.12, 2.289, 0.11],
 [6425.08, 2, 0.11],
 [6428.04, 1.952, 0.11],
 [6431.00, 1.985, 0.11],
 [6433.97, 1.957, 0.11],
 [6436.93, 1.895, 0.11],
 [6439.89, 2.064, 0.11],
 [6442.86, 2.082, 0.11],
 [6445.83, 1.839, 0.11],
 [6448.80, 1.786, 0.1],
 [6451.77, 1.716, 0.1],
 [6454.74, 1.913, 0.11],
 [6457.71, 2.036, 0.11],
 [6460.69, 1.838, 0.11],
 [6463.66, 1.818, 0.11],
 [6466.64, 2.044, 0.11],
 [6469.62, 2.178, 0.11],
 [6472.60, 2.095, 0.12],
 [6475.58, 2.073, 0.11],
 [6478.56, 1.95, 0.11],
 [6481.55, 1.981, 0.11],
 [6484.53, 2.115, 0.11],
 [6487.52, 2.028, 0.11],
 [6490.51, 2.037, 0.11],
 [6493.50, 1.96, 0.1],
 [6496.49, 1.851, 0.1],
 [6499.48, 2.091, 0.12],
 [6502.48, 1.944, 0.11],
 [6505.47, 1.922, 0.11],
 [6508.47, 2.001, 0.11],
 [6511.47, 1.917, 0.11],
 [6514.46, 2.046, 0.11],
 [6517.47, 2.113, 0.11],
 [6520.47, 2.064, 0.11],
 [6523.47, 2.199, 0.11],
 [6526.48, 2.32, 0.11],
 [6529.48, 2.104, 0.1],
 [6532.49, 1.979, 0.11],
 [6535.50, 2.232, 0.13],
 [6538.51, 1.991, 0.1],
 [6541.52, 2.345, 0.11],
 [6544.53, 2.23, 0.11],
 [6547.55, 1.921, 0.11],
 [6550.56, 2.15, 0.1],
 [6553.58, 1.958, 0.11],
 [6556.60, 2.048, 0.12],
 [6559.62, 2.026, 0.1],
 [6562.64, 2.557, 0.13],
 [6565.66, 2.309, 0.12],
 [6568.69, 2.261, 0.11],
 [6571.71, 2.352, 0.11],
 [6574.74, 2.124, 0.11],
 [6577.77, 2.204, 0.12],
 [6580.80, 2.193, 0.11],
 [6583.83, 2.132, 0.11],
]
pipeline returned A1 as 1.1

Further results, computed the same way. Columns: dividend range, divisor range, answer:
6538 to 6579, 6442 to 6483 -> 1.12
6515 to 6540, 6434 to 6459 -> 1.11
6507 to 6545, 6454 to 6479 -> 1.06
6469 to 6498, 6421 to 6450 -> 1.02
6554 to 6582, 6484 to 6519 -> 1.11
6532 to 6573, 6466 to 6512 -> 1.08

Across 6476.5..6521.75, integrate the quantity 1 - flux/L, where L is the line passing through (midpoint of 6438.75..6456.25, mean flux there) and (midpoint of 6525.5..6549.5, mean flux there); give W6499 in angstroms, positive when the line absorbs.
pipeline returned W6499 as 0.72 angstroms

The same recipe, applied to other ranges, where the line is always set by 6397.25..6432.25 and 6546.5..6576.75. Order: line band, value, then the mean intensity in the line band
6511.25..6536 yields 0.4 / 2.11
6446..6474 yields 2.2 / 1.93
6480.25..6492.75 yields 0.5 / 2.04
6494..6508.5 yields 1.1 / 1.96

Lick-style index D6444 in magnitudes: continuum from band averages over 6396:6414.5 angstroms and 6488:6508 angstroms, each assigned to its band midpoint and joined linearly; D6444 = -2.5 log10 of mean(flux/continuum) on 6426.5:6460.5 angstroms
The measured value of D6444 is 0.05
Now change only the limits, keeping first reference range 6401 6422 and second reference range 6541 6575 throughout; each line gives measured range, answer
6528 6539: 0.04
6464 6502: 0.05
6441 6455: 0.12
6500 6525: 0.06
